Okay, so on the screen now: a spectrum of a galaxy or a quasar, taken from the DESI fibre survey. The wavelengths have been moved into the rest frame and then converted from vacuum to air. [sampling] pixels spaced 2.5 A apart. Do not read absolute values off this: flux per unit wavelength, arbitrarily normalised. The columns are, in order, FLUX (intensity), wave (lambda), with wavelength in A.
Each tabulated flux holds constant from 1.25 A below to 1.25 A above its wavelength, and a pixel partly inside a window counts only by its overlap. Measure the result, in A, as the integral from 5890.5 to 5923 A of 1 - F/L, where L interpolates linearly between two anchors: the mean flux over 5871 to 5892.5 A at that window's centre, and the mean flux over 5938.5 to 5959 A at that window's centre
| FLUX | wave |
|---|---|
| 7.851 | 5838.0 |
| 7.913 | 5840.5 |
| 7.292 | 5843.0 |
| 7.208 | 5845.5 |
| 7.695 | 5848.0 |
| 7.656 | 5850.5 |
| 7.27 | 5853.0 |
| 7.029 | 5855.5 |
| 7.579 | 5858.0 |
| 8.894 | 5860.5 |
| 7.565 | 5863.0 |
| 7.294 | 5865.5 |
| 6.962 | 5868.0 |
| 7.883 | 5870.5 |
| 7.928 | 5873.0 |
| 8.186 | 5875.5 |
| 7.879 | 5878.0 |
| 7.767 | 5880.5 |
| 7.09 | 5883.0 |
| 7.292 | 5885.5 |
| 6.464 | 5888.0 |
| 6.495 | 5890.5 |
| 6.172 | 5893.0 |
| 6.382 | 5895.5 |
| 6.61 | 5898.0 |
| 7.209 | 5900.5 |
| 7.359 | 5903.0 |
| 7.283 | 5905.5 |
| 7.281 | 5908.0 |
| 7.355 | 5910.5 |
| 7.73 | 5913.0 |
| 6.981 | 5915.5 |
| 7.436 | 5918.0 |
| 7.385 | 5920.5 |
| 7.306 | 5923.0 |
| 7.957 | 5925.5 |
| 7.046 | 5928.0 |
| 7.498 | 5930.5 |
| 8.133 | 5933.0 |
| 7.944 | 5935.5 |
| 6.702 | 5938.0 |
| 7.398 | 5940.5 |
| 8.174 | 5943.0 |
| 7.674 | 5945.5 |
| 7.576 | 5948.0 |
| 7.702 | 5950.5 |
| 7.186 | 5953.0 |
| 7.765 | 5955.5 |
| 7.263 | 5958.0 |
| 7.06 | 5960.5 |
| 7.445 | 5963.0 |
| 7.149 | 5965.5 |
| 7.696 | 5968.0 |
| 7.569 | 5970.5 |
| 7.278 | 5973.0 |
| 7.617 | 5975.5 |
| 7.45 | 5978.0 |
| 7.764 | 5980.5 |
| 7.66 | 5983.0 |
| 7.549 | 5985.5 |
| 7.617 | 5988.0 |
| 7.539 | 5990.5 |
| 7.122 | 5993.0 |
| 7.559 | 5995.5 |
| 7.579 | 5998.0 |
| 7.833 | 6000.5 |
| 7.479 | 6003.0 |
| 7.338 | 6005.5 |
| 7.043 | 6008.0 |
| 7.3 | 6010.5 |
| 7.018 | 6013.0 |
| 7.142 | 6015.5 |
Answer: 1.6 A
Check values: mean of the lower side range 7.36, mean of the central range 7.08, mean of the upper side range 7.56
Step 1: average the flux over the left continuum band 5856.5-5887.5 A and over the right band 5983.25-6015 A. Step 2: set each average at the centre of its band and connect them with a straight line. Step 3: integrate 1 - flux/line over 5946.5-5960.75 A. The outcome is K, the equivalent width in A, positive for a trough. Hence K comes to 0.1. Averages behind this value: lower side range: 7.66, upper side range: 7.42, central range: 7.46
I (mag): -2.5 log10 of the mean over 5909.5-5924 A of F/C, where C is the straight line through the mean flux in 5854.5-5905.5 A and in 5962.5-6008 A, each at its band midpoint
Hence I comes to 0.00 mag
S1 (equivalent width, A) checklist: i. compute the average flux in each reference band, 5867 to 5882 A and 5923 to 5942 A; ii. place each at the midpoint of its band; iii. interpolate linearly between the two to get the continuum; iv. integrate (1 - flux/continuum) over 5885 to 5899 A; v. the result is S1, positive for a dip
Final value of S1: 2.1 A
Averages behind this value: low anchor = 7.77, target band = 6.53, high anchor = 7.52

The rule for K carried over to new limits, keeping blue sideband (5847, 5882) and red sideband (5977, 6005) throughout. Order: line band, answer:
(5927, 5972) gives 0.6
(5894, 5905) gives 1.1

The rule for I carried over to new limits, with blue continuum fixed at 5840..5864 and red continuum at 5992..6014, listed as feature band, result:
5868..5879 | -0.04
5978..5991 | -0.03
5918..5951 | -0.01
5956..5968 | 0.02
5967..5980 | -0.02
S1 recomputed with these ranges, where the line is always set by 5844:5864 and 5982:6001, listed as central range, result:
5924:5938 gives -0.1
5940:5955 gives -0.1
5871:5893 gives 0.8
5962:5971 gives 0.1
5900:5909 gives 0.4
